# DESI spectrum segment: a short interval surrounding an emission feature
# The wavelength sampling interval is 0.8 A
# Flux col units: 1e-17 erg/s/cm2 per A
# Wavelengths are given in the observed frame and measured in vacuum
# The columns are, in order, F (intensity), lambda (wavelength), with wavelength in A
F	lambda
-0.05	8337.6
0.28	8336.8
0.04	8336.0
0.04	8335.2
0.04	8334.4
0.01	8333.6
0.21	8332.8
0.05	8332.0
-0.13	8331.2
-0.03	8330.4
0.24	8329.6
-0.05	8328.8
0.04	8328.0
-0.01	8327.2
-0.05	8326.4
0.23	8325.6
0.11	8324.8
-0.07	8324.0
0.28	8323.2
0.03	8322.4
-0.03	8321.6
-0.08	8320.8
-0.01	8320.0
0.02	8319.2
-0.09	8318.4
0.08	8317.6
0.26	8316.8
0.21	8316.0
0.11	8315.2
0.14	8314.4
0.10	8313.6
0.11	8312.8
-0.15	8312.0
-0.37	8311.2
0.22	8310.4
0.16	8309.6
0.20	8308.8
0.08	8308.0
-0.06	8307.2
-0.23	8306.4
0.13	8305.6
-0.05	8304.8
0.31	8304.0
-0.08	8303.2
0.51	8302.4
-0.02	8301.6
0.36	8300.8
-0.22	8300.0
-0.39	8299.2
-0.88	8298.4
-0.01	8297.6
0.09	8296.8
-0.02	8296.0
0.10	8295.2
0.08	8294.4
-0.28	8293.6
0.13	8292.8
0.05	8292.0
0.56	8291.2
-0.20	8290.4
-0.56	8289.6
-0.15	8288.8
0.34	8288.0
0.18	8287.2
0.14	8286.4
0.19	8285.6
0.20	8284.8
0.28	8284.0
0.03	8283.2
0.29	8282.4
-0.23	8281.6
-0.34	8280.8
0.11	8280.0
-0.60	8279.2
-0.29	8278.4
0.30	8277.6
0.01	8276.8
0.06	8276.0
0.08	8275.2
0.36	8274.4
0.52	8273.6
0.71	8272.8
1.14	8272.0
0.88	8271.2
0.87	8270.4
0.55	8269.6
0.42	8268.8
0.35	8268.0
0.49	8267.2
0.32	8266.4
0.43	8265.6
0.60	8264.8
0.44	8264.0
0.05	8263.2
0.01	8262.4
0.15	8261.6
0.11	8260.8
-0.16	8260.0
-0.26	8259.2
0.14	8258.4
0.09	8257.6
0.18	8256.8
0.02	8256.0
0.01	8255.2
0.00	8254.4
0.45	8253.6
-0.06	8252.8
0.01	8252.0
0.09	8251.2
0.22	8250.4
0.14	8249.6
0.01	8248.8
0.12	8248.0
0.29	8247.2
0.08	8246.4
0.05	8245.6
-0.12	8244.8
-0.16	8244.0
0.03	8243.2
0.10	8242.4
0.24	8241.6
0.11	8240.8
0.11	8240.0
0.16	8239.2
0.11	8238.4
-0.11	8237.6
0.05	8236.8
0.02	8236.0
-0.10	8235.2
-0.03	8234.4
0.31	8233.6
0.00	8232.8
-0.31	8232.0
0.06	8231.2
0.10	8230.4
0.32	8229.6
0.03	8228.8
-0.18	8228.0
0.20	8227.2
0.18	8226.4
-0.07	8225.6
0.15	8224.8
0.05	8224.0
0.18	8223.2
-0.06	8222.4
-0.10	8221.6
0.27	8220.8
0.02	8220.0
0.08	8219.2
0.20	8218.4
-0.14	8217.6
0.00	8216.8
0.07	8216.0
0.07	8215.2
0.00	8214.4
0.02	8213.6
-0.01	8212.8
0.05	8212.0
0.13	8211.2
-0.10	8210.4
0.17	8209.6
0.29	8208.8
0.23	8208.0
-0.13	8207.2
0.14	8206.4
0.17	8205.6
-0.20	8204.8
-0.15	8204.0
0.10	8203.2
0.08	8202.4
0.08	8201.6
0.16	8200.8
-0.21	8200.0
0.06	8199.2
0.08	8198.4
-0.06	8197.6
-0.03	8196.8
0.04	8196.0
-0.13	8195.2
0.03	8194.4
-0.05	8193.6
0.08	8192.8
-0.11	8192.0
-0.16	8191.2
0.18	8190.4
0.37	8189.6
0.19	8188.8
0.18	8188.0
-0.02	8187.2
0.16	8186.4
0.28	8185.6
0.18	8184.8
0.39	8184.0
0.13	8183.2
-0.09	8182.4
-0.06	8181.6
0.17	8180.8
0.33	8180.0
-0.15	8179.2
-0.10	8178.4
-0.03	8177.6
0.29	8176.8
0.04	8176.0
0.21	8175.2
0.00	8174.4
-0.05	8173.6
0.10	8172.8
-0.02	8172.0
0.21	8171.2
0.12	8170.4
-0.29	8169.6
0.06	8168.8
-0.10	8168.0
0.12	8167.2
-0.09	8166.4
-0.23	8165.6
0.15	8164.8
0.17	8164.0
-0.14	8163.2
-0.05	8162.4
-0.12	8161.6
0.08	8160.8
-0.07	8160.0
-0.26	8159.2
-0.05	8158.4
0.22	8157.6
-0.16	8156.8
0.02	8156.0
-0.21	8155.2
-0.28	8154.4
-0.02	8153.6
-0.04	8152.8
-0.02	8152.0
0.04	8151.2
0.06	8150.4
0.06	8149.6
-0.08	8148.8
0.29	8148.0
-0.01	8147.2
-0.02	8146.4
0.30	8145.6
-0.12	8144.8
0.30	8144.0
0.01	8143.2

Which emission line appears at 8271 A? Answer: [O II]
